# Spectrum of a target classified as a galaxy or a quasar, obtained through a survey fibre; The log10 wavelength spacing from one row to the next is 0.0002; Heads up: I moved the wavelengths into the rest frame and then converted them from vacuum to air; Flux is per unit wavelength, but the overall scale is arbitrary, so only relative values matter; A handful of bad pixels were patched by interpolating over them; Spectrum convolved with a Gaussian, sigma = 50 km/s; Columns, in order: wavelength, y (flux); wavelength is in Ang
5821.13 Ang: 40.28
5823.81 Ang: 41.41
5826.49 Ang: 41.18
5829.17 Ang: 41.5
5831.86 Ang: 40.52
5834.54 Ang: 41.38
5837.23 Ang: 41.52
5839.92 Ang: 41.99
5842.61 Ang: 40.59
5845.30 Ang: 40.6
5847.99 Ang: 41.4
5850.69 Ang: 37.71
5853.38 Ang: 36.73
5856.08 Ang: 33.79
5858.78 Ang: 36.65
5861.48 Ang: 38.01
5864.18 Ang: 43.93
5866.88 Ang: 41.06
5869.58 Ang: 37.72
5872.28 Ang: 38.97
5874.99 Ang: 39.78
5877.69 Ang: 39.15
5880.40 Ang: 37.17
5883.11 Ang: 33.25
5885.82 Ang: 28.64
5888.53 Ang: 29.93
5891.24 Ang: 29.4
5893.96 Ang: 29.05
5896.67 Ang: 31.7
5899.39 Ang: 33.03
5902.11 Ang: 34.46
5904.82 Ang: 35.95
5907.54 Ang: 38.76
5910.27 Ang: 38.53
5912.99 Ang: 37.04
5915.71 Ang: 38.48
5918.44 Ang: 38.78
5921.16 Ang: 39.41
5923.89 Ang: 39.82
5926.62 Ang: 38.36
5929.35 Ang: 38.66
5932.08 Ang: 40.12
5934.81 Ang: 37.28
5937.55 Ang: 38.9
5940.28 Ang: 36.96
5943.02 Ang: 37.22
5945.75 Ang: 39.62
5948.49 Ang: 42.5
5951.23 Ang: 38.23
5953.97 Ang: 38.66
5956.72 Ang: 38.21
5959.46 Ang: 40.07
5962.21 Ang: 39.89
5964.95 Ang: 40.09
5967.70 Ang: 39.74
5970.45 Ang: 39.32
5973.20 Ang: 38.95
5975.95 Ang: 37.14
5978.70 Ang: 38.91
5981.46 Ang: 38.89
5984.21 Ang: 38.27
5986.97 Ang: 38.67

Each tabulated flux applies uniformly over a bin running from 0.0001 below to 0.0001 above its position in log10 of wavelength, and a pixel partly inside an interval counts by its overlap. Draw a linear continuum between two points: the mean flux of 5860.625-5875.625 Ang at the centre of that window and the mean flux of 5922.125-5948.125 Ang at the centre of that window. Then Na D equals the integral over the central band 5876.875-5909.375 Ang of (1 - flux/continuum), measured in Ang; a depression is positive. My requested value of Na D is 5.1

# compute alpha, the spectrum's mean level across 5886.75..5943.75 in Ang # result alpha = 36.2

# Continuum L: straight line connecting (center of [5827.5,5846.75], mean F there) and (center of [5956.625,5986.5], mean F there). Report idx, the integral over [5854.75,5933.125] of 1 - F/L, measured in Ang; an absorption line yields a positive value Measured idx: 7.3 Ang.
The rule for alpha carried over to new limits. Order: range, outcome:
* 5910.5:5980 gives 38.9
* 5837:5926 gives 37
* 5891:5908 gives 33.2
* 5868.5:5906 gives 34.1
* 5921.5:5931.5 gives 39.1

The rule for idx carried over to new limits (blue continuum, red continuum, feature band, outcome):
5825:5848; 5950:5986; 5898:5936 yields 2.0 Ang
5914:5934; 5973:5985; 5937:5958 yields 0.0 Ang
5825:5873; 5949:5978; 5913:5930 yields 0.2 Ang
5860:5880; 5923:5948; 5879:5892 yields 2.5 Ang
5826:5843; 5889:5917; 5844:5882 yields -0.3 Ang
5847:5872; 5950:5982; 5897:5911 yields 1.1 Ang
